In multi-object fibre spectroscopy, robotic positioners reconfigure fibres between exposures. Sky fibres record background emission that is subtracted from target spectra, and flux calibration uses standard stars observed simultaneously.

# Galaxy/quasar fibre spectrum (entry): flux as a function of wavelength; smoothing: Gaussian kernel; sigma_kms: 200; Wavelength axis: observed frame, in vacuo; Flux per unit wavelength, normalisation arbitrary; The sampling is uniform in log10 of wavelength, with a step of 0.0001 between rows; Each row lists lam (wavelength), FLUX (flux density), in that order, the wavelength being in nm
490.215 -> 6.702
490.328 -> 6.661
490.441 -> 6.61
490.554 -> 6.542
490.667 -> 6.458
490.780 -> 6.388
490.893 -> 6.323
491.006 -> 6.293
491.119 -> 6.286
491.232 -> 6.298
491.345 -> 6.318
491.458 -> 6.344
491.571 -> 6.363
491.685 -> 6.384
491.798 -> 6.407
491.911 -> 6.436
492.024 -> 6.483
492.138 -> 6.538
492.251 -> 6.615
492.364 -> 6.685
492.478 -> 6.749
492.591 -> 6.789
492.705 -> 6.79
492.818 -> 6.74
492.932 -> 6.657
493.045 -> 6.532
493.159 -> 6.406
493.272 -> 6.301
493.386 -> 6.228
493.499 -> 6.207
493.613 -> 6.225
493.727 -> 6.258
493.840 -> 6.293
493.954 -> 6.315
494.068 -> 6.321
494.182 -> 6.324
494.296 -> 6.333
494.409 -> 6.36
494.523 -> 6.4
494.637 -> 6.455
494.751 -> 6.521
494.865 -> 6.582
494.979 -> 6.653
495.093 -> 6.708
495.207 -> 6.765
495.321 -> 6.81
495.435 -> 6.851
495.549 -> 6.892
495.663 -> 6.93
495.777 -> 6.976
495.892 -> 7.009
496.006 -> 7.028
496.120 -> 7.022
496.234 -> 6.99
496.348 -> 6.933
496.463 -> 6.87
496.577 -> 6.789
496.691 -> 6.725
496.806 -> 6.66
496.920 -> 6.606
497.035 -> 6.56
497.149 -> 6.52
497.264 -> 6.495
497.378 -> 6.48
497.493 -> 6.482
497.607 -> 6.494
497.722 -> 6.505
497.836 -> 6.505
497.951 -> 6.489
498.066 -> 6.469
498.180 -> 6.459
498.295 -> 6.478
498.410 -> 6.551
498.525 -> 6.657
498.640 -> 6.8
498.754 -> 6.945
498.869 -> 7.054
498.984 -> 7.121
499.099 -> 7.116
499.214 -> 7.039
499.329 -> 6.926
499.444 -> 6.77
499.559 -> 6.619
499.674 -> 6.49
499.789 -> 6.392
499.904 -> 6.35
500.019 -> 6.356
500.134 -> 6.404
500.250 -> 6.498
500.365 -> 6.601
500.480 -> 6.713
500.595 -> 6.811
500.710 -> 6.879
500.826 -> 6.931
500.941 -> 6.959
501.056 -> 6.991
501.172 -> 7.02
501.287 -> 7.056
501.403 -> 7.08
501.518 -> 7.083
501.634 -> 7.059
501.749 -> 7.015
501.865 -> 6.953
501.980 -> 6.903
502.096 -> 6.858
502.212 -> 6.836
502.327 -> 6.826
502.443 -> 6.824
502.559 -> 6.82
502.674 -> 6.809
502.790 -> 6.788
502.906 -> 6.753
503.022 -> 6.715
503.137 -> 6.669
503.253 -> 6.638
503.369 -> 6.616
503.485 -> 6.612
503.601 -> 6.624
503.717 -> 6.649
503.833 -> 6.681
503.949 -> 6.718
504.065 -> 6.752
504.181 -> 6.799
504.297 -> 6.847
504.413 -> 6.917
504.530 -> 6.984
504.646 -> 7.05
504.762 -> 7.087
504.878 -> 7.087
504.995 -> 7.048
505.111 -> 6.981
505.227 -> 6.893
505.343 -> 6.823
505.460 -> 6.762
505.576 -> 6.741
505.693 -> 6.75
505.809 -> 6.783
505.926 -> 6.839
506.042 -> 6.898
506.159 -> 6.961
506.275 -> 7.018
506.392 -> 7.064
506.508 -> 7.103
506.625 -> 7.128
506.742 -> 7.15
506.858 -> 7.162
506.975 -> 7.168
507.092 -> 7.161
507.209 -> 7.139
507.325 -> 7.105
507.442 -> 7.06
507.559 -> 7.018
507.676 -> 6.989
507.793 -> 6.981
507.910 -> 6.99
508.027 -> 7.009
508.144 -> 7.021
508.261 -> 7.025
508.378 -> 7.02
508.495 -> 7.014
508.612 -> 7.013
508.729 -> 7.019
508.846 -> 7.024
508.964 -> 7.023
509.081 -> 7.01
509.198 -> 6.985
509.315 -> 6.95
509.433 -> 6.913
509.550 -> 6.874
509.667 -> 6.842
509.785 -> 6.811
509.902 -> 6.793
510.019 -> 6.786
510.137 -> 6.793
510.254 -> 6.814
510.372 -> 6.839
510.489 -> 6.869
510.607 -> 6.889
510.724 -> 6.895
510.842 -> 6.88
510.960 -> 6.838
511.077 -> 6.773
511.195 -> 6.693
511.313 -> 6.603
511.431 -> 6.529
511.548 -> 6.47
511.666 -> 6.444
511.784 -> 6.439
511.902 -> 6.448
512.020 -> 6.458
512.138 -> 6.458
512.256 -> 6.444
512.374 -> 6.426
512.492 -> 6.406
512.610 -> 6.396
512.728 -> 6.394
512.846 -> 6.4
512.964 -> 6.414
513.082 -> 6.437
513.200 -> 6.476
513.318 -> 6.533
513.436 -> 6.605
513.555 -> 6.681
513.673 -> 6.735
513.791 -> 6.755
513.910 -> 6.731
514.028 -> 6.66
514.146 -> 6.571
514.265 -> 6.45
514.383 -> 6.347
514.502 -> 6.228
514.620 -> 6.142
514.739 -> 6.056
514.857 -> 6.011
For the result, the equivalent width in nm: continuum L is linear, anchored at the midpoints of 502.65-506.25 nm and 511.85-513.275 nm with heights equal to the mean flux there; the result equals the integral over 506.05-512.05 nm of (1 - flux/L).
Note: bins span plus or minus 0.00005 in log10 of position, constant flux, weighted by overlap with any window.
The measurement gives -0.28 nm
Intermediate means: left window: 6.82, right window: 6.43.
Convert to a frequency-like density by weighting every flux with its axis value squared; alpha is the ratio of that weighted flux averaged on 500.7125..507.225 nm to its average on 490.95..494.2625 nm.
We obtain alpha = 1.12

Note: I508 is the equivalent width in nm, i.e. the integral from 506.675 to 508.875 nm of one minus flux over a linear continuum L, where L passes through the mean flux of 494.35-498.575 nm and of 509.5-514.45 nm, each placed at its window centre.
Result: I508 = -0.14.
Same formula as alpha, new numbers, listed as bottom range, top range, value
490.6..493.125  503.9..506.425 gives 1.12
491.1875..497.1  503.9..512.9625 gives 1.10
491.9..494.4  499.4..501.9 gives 1.08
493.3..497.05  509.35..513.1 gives 1.07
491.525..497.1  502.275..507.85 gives 1.09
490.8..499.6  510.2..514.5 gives 1.07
